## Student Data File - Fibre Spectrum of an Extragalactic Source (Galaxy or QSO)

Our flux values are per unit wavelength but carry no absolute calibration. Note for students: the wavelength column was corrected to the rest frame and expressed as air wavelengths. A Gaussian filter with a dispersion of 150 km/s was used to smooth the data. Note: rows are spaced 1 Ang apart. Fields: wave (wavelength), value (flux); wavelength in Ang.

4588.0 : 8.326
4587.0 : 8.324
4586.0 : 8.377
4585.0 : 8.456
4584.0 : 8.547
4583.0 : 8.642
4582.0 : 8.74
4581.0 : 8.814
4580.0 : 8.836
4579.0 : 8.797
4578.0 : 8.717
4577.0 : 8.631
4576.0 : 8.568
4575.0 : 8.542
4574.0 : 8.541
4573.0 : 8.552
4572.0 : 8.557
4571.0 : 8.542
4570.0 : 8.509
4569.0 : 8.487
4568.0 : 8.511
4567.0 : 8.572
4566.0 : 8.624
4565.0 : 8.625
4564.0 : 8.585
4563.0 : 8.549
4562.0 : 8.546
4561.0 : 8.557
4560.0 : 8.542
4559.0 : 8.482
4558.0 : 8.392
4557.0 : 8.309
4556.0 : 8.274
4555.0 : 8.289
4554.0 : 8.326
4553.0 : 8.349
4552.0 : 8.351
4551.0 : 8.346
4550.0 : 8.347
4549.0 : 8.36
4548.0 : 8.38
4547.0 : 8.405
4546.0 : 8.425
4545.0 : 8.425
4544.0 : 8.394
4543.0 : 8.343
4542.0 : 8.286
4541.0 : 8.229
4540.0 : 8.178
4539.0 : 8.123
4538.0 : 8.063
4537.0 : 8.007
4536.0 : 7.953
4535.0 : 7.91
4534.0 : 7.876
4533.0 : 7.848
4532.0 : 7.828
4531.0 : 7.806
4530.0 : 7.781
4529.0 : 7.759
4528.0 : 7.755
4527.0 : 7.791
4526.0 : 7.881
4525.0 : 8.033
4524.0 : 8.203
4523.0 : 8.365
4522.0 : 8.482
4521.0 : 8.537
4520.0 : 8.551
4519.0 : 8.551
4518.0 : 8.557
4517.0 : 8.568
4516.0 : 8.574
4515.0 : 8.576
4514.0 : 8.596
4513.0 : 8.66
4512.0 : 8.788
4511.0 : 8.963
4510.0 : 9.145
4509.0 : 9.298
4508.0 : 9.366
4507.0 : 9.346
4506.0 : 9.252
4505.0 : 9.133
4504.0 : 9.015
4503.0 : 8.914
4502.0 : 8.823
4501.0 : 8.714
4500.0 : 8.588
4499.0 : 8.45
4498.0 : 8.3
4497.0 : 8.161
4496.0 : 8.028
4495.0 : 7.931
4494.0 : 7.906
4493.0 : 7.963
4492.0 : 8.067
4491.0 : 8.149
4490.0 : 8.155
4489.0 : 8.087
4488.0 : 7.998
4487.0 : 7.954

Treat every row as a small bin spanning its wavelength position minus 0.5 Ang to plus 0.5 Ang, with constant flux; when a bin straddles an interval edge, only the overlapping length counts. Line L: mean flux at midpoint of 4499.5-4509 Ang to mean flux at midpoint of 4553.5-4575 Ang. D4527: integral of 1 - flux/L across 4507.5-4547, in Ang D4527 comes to 2.3 Ang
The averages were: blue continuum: 9.03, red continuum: 8.49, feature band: 8.32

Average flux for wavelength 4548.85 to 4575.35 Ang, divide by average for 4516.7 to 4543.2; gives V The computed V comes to 1.04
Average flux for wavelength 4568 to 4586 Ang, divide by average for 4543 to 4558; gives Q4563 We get 1.03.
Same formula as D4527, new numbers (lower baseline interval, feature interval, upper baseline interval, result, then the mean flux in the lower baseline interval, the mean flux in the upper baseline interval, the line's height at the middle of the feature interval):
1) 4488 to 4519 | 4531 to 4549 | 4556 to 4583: 0.90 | 8.59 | 8.58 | 8.58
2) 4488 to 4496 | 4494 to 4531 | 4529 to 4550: -2.05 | 8.03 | 8.13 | 8.07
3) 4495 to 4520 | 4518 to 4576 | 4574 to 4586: 2.60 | 8.74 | 8.65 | 8.69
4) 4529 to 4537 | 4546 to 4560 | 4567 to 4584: -0.25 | 7.86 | 8.62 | 8.22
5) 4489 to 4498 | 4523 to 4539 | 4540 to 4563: 0.67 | 8.06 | 8.38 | 8.27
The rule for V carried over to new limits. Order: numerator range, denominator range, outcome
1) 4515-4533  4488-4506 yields 0.98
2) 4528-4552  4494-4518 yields 0.93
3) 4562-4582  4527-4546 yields 1.07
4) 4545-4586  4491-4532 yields 1.01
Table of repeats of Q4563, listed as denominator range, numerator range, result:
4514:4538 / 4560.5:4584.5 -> 1.06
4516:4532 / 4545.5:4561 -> 1.02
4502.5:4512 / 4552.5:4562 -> 0.92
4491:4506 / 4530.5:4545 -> 0.96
